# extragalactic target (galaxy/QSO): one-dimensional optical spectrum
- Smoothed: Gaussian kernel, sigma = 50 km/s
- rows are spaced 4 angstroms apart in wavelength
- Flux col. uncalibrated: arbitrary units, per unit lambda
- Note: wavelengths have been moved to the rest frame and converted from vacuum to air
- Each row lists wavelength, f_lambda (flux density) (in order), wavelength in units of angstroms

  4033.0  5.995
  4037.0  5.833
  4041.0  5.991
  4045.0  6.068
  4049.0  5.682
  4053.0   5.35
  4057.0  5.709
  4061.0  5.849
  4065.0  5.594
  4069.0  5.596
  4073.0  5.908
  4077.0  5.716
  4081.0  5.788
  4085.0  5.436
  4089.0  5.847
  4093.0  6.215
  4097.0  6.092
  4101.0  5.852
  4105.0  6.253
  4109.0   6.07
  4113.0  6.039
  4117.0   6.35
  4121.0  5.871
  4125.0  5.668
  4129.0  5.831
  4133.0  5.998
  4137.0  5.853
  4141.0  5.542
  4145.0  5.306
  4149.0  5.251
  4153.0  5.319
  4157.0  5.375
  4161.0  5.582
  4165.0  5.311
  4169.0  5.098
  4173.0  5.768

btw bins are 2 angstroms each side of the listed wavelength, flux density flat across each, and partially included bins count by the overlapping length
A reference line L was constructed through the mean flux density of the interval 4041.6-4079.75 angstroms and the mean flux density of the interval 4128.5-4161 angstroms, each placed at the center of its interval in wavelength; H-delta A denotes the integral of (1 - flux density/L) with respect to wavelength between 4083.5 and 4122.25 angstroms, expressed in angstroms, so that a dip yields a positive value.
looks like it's -2.6 angstroms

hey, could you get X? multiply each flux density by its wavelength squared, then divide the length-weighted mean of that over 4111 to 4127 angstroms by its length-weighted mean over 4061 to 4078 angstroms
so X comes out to 1.07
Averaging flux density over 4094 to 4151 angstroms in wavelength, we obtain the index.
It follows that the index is 5.86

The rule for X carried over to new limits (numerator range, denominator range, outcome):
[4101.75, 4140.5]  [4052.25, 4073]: 1.08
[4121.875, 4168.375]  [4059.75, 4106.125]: 0.98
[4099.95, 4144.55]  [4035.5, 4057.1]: 1.06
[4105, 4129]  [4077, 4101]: 1.04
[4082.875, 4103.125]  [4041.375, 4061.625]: 1.05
